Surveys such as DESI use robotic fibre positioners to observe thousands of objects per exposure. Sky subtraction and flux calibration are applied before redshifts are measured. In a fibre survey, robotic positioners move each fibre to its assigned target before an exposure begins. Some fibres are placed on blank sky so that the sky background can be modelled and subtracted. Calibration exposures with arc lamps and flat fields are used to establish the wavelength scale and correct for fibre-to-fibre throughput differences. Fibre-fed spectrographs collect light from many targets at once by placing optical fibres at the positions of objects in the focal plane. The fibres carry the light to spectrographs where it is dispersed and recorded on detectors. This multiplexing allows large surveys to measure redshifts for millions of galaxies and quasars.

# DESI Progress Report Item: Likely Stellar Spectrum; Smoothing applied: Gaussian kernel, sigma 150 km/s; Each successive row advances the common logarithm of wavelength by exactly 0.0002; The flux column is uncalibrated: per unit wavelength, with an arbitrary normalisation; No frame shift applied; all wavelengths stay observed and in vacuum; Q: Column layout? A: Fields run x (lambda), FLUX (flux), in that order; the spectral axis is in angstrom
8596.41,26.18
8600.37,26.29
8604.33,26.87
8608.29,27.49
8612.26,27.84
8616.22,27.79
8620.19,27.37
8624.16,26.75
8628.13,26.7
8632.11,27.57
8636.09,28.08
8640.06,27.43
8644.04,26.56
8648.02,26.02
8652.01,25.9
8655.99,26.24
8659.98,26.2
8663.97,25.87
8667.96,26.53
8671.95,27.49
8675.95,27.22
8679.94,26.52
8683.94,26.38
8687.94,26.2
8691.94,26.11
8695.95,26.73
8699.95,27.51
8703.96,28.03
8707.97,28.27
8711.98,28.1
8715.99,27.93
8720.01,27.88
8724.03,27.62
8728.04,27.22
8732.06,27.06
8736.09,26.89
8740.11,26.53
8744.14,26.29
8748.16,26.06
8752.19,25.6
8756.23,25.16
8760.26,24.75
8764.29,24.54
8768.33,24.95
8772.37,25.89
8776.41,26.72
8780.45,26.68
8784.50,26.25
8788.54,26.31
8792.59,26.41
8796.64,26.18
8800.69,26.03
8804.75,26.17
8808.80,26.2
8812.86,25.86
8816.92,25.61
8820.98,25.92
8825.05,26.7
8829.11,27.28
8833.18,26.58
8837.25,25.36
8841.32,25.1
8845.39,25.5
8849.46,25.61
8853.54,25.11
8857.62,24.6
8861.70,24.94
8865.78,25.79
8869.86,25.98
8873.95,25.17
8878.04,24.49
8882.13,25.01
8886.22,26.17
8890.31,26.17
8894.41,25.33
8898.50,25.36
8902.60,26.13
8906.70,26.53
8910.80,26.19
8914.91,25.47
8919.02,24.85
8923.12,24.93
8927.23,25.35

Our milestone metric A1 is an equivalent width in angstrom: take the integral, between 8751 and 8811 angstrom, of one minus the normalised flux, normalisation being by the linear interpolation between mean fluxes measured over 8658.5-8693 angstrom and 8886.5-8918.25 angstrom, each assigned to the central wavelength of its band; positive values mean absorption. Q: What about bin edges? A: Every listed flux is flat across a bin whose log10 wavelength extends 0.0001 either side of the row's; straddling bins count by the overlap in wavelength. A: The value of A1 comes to 0.8 angstrom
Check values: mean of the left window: 26.5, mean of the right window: 25.9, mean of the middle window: 25.9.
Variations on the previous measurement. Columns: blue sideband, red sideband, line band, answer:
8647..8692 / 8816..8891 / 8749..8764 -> 0.50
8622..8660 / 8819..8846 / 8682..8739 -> -1.60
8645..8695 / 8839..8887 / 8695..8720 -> -1.56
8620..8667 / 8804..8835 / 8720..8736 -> -0.50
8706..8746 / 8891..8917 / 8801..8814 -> 0.29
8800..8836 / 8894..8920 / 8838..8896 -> 1.38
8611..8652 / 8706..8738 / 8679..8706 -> 0.66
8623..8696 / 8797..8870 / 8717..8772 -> 0.05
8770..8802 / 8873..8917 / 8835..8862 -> 0.76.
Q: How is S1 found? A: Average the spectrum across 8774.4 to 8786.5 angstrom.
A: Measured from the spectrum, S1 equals 26.5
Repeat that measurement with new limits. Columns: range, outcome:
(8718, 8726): 27.7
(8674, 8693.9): 26.5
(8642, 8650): 26.3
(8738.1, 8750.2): 26.3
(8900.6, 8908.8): 26.3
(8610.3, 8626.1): 27.4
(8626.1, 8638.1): 27.4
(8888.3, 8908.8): 25.9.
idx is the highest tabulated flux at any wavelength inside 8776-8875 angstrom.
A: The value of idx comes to 27.28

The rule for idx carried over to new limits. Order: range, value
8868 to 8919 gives 26.53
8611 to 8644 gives 28.08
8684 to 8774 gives 28.27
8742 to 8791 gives 26.72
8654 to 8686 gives 27.49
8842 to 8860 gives 25.61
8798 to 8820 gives 26.2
